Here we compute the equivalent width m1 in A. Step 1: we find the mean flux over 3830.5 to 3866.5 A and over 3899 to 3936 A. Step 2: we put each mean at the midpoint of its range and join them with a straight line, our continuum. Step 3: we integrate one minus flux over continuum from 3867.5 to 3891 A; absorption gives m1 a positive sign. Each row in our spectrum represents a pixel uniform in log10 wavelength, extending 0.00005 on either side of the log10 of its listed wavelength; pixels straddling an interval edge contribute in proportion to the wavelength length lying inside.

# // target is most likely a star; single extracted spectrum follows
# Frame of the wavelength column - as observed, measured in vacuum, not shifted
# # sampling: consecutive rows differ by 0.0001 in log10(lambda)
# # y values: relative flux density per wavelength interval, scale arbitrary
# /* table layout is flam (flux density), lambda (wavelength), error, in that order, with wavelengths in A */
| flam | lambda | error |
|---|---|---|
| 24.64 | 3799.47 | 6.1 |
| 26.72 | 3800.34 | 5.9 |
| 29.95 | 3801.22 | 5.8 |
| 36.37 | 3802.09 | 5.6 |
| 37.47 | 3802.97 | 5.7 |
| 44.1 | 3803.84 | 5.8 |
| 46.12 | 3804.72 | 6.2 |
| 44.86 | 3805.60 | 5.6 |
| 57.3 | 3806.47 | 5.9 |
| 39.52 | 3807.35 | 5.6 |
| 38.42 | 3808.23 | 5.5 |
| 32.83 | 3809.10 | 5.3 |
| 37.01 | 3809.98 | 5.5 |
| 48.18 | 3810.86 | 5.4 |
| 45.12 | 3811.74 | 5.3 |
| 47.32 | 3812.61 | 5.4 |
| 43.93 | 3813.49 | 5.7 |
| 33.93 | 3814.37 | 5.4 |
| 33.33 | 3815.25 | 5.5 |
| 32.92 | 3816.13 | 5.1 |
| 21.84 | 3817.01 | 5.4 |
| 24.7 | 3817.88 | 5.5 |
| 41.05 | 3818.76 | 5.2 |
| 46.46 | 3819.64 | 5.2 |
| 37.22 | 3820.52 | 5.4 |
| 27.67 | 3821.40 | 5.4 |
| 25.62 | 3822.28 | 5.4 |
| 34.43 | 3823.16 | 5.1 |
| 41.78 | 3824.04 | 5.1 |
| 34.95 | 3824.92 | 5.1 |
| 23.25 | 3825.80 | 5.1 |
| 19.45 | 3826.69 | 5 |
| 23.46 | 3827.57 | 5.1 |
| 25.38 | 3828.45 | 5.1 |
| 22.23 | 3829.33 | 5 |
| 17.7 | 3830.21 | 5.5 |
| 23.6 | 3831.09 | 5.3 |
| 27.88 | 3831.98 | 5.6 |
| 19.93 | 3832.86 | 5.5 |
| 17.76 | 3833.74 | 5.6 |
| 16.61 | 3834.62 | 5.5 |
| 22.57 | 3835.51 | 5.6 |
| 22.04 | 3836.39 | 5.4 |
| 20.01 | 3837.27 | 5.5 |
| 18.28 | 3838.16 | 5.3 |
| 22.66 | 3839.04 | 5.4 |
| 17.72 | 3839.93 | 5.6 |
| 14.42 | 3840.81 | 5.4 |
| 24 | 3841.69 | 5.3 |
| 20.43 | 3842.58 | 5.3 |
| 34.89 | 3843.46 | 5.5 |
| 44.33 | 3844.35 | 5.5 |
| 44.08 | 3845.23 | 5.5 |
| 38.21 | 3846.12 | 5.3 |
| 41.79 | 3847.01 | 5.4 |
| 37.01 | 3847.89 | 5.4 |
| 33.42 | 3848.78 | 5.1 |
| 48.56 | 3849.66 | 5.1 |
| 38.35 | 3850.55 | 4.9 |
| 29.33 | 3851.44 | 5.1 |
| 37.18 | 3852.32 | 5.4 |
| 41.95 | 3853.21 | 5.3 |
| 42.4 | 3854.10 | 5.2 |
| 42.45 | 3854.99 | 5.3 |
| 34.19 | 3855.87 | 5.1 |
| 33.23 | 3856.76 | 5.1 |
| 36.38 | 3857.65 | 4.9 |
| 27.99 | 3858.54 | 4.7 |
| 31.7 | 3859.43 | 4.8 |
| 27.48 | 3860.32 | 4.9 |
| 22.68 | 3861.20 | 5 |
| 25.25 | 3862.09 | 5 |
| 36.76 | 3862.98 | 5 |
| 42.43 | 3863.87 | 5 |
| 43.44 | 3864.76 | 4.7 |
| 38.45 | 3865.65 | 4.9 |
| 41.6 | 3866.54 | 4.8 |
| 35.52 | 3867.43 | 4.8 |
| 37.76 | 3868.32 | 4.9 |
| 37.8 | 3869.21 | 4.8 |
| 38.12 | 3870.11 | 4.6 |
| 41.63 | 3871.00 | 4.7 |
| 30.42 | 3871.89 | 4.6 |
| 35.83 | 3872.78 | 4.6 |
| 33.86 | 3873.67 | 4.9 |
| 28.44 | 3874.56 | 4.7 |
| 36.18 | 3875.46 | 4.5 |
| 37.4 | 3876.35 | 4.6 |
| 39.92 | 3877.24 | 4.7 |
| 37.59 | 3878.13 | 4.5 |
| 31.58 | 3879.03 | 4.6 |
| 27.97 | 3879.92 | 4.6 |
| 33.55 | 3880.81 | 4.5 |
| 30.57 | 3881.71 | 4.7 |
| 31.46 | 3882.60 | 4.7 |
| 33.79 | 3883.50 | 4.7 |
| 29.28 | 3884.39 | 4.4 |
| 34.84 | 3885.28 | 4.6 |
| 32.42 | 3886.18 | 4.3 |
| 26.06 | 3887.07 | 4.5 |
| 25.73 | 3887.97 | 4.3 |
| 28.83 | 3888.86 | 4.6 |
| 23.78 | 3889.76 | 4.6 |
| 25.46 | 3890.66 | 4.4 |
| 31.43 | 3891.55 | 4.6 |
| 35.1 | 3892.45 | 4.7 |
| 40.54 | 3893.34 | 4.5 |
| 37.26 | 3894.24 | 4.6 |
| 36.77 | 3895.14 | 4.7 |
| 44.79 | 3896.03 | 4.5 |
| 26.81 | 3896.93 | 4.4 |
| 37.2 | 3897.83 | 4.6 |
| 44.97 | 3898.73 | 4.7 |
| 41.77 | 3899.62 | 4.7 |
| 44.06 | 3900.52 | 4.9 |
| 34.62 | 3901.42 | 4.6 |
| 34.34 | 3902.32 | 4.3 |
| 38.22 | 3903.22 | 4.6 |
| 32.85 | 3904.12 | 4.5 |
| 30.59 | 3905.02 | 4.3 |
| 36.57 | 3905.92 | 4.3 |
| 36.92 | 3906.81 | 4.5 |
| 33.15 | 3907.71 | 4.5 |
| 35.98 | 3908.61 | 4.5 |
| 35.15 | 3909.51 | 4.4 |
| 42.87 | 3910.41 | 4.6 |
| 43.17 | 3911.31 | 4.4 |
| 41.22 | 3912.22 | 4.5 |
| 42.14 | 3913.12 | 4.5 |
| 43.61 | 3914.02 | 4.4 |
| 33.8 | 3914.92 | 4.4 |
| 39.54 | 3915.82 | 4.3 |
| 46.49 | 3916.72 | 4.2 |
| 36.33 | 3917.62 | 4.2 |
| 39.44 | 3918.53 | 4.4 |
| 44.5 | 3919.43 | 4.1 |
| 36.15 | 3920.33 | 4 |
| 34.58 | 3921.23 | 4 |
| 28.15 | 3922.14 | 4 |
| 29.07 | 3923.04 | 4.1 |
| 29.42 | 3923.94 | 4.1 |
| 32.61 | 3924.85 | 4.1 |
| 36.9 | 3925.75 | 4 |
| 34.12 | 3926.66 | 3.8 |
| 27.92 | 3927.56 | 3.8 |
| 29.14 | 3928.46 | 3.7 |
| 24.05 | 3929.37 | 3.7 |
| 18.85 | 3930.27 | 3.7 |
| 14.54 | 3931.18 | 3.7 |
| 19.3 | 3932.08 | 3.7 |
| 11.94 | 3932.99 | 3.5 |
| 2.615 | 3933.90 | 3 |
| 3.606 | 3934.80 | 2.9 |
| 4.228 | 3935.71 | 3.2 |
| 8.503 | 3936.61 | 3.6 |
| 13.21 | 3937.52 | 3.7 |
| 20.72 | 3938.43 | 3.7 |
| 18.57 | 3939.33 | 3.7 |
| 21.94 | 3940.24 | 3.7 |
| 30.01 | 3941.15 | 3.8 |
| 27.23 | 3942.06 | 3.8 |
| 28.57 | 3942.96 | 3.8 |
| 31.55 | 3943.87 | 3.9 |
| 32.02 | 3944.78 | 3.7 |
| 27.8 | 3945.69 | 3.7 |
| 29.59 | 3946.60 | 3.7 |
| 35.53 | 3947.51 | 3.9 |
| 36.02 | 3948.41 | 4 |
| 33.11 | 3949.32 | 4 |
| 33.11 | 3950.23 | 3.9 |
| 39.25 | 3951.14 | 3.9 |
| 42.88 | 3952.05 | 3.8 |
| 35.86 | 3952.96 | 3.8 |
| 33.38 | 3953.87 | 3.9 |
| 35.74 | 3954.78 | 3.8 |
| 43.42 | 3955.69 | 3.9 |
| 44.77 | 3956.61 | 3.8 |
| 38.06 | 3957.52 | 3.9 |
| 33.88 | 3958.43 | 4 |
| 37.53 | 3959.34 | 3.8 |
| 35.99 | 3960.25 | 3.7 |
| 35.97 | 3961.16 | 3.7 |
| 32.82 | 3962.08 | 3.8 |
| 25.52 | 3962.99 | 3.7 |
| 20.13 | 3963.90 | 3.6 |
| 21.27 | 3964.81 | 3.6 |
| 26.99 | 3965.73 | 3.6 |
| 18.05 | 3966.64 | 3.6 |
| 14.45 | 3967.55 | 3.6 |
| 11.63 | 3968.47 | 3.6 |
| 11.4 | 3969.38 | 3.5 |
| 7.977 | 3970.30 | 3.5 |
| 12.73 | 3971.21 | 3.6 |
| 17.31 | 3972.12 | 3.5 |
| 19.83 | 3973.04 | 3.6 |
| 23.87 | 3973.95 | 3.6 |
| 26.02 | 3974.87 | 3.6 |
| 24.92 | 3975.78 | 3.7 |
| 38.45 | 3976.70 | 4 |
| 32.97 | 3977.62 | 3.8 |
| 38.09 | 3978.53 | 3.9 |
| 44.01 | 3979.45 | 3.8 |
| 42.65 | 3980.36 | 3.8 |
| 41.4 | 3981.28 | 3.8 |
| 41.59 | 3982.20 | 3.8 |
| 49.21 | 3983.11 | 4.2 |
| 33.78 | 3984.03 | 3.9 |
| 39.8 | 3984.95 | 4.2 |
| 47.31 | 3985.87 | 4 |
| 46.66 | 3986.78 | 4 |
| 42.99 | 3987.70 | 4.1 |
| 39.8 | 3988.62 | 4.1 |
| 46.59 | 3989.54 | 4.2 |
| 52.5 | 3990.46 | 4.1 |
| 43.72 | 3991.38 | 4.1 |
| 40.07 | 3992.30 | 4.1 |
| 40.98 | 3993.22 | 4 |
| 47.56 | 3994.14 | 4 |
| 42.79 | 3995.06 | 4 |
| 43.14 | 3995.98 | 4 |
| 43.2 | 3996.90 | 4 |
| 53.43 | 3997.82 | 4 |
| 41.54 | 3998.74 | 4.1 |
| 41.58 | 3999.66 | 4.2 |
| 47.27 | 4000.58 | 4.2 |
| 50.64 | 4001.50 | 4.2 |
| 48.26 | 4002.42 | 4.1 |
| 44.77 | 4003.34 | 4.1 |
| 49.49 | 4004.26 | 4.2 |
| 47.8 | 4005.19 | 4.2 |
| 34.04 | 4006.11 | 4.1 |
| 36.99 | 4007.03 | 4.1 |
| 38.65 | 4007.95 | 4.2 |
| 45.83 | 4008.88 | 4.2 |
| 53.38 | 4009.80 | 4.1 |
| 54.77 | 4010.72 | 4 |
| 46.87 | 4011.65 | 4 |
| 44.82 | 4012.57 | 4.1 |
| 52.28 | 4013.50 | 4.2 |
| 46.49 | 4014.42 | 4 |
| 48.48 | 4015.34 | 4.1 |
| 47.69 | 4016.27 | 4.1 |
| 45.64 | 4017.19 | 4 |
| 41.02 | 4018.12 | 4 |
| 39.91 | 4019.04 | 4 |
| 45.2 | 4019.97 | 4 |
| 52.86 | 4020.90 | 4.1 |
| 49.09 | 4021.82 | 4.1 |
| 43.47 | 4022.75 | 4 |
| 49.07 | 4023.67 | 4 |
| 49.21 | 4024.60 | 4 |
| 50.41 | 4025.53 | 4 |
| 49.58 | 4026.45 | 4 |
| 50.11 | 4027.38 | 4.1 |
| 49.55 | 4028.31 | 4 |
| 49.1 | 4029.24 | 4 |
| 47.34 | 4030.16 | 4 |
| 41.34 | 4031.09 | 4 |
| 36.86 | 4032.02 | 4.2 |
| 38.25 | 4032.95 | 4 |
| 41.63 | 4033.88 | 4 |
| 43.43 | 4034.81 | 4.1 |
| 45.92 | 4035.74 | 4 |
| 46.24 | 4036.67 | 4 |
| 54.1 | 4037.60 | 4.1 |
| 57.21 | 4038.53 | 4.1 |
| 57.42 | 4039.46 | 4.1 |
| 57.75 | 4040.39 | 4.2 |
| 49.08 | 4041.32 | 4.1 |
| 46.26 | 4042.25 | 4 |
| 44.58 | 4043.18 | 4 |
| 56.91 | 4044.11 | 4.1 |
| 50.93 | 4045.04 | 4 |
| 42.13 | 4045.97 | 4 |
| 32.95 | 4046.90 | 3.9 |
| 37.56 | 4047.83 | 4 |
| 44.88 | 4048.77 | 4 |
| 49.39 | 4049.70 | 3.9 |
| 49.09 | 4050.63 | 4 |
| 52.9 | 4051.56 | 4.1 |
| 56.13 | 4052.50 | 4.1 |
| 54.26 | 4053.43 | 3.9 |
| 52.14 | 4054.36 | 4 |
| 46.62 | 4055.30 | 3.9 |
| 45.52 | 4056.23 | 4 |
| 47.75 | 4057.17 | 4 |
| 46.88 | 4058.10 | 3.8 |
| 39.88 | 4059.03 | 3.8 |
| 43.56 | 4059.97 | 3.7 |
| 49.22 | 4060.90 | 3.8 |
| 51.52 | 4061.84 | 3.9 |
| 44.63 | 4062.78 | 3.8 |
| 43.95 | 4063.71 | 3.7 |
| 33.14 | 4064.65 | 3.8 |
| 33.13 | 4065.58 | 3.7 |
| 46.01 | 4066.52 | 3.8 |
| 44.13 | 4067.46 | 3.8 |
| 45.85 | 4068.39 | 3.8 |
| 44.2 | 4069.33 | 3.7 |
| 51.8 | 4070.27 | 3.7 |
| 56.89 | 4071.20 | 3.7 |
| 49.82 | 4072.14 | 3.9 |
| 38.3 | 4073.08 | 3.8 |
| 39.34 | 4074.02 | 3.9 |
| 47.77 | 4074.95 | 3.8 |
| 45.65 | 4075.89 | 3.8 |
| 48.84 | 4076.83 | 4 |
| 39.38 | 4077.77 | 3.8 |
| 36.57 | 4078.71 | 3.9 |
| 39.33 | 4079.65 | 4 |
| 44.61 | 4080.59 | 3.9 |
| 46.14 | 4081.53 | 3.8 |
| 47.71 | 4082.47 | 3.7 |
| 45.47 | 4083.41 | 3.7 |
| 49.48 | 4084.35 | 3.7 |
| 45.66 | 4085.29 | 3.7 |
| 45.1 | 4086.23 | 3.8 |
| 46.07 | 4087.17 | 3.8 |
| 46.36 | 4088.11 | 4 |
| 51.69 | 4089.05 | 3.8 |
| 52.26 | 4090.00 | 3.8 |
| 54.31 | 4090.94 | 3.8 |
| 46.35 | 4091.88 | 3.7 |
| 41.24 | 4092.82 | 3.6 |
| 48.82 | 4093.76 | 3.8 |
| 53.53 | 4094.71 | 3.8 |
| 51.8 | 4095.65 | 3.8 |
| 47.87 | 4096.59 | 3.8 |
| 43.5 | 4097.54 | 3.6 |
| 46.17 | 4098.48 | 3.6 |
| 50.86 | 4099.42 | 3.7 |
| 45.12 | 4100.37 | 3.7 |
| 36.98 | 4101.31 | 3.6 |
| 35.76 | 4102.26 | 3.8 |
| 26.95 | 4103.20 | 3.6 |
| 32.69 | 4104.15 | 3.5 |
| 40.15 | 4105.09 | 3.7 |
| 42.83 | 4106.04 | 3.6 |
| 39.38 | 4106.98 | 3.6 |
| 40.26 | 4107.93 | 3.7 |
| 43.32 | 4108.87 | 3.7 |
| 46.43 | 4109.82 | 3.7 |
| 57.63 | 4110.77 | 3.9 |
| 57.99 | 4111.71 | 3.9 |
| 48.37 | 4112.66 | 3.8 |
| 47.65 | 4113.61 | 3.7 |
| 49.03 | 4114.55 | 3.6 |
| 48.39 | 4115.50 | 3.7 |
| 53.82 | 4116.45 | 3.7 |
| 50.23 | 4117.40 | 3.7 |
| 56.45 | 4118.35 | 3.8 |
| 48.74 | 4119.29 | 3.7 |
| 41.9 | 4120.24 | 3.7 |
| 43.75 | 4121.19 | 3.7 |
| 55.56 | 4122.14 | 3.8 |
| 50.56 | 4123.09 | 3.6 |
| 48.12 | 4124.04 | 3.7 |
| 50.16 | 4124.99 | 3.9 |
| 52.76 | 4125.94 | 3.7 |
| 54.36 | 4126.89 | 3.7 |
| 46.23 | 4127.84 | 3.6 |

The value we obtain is -1.0 A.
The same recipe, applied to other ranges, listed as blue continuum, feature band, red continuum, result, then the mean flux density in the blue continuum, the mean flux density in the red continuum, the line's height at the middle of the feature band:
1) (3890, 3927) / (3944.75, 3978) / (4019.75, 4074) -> 9.5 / 36.7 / 47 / 40.6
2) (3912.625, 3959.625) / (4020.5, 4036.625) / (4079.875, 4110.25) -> -3.2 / 29.9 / 44.8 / 38.6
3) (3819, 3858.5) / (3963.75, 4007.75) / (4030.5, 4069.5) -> 5.7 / 30.2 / 46.3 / 41.4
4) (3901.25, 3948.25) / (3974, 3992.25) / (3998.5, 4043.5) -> 0.0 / 29.7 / 46.8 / 40.1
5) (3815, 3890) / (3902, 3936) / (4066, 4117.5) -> 3.9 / 31.5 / 45.8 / 35.5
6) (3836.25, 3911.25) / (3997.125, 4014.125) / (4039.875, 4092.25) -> -1.5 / 34.1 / 46.4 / 42.5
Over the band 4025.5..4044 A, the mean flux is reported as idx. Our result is 47.9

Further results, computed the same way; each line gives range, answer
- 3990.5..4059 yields 46.8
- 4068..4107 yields 45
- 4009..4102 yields 46.8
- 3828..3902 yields 32.4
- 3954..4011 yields 36.9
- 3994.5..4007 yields 45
